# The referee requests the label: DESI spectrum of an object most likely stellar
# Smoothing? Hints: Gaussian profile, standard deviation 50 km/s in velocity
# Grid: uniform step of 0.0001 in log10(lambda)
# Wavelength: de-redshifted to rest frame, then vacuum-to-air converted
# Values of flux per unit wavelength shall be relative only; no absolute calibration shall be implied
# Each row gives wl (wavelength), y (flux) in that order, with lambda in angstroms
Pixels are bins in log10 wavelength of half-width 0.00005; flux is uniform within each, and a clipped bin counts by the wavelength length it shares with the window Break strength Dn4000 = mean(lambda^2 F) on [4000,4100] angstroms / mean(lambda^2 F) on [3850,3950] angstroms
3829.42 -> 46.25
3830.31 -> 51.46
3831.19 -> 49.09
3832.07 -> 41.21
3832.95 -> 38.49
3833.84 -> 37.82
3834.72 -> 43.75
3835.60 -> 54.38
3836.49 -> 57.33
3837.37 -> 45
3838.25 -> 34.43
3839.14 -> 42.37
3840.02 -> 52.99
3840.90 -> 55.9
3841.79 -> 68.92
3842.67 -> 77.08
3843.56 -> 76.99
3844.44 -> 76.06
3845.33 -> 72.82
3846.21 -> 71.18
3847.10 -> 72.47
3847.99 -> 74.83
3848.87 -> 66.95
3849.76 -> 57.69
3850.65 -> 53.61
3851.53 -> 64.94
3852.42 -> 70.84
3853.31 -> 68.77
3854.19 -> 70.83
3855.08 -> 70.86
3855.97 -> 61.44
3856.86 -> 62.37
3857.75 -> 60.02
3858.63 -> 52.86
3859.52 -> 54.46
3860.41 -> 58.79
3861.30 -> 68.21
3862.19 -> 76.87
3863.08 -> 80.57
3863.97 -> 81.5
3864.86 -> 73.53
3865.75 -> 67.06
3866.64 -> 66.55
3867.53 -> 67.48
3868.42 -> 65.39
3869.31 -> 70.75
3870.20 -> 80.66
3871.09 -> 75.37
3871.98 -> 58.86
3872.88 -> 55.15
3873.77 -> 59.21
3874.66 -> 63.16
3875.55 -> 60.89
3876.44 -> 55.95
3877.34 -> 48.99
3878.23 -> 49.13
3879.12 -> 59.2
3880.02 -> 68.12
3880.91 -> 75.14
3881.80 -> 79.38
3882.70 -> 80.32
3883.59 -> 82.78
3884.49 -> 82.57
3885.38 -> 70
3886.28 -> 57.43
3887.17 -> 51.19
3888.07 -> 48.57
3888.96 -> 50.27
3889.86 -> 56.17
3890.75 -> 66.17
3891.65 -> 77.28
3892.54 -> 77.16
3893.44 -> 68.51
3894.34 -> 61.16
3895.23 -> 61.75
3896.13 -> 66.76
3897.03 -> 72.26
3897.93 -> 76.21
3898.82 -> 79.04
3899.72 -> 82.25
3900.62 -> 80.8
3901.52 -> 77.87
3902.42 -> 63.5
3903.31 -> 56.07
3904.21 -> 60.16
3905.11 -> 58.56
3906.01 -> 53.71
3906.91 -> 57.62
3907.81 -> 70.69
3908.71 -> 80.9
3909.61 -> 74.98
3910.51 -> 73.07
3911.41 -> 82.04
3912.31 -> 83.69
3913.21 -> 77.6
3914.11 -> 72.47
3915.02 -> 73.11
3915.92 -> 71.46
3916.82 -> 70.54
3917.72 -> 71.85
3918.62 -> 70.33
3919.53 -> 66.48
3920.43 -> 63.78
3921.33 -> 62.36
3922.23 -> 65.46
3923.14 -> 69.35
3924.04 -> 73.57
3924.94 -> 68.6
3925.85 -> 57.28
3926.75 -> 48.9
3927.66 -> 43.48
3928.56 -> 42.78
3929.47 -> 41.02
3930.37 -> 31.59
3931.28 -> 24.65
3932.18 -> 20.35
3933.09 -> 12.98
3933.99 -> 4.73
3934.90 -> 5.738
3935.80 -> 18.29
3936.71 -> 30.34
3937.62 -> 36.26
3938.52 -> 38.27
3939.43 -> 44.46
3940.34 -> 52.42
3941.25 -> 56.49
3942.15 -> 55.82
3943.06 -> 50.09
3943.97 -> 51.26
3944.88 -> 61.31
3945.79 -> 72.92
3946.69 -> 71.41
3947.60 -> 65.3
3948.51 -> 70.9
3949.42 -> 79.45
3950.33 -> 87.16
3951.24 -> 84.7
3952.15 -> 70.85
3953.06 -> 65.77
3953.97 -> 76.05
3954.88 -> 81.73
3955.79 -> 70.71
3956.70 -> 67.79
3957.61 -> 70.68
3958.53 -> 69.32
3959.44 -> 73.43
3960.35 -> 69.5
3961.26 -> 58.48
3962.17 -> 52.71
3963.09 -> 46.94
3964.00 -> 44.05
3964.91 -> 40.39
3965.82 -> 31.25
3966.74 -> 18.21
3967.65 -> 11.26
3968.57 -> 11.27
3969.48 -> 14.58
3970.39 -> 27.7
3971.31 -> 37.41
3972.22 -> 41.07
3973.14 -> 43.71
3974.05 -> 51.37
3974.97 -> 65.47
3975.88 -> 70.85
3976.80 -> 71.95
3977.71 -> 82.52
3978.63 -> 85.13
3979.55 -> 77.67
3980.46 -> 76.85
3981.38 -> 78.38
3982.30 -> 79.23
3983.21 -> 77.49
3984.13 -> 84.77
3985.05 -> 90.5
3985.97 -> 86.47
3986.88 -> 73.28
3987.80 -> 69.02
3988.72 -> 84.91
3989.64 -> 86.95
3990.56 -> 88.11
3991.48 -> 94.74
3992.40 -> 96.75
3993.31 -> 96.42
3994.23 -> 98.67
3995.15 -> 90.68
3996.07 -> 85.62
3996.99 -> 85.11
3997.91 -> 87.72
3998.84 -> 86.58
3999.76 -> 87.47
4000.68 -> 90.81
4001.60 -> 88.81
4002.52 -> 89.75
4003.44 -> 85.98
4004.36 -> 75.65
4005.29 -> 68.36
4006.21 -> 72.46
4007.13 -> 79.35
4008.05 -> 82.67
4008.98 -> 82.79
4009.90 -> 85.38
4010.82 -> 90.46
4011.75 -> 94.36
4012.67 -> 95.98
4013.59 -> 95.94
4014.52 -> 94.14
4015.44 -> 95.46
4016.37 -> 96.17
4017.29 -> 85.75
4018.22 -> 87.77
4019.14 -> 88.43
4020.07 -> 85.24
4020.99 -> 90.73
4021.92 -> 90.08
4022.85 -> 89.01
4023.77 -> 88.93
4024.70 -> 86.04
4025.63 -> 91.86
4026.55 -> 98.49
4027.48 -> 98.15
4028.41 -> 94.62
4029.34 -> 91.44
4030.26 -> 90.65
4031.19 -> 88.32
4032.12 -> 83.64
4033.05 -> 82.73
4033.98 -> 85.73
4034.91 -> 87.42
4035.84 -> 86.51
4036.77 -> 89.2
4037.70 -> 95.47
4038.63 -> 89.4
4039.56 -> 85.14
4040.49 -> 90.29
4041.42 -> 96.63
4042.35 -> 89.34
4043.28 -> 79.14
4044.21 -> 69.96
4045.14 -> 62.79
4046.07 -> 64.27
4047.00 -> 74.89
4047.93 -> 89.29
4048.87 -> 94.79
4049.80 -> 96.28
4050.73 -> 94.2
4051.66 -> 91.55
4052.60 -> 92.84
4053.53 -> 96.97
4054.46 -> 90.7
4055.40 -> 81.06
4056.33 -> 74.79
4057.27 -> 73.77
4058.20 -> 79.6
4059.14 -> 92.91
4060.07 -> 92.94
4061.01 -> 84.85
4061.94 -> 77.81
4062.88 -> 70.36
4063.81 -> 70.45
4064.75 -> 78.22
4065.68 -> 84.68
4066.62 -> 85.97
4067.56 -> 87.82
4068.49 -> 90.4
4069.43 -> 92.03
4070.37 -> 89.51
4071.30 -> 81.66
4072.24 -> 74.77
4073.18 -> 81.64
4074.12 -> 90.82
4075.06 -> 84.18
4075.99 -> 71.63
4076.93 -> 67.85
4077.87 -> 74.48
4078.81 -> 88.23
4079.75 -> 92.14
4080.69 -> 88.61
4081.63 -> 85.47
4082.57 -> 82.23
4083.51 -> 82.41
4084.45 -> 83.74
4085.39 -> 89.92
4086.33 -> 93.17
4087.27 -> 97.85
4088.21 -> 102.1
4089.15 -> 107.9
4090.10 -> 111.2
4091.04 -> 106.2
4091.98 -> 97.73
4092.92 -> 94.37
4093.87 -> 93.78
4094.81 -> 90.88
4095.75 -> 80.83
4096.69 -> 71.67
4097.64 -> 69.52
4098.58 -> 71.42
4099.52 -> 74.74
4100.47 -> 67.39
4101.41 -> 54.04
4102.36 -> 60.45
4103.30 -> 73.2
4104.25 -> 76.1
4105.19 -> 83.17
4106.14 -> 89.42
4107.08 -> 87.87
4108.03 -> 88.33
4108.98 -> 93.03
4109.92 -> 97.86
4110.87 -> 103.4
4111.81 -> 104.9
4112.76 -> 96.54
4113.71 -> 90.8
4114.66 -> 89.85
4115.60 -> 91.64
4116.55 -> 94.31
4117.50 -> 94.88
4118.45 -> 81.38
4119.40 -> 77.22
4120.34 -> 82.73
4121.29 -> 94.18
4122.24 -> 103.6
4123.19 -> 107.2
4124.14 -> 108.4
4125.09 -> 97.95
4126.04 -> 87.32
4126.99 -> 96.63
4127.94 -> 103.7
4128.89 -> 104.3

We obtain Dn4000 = 1.51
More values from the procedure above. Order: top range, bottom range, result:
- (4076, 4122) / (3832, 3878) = 1.57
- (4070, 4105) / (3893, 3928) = 1.34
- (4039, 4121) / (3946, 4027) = 1.19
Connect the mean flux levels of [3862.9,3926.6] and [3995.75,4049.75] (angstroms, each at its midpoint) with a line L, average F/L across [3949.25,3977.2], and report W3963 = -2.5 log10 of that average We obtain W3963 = 0.38 mag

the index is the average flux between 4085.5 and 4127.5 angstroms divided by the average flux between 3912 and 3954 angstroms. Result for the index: 1.6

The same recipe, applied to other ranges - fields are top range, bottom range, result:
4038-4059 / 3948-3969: 1.44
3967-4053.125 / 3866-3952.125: 1.32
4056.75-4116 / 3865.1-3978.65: 1.43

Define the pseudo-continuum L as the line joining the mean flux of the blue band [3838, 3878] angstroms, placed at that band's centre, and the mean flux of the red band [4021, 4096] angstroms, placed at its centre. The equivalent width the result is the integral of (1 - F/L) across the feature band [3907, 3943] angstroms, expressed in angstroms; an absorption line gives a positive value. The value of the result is 9.0 angstroms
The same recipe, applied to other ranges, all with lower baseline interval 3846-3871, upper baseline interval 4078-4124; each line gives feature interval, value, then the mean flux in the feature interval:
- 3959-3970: 5.4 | 39.2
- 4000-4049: -3.0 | 86.9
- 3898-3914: 0.1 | 71.5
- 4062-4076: 0.5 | 82.5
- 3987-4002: -1.7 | 88.3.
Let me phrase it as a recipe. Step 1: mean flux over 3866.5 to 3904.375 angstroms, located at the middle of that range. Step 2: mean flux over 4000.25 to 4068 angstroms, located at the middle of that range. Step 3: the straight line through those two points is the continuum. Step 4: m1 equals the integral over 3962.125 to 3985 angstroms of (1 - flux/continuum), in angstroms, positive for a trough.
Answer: 7.29 angstroms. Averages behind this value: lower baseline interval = 66.7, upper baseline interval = 86.4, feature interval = 53.6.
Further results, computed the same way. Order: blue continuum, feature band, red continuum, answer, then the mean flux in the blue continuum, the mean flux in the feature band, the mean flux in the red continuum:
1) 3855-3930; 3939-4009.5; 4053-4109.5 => 5.1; 66.4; 69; 84.2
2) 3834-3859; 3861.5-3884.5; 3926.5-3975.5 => -3.9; 61.8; 68.4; 48.5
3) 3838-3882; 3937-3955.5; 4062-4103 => 2.3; 65.2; 63.4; 84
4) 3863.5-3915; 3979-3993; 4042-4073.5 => -1.2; 68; 83.2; 83.3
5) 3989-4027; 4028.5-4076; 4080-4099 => 2.4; 88.6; 84.9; 90.1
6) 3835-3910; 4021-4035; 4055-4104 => -1.9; 65.6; 89.8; 83.5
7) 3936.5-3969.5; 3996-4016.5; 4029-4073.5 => -4.3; 56.2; 86.7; 84.9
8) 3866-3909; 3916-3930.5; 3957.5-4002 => 1.5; 66.4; 60.1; 68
